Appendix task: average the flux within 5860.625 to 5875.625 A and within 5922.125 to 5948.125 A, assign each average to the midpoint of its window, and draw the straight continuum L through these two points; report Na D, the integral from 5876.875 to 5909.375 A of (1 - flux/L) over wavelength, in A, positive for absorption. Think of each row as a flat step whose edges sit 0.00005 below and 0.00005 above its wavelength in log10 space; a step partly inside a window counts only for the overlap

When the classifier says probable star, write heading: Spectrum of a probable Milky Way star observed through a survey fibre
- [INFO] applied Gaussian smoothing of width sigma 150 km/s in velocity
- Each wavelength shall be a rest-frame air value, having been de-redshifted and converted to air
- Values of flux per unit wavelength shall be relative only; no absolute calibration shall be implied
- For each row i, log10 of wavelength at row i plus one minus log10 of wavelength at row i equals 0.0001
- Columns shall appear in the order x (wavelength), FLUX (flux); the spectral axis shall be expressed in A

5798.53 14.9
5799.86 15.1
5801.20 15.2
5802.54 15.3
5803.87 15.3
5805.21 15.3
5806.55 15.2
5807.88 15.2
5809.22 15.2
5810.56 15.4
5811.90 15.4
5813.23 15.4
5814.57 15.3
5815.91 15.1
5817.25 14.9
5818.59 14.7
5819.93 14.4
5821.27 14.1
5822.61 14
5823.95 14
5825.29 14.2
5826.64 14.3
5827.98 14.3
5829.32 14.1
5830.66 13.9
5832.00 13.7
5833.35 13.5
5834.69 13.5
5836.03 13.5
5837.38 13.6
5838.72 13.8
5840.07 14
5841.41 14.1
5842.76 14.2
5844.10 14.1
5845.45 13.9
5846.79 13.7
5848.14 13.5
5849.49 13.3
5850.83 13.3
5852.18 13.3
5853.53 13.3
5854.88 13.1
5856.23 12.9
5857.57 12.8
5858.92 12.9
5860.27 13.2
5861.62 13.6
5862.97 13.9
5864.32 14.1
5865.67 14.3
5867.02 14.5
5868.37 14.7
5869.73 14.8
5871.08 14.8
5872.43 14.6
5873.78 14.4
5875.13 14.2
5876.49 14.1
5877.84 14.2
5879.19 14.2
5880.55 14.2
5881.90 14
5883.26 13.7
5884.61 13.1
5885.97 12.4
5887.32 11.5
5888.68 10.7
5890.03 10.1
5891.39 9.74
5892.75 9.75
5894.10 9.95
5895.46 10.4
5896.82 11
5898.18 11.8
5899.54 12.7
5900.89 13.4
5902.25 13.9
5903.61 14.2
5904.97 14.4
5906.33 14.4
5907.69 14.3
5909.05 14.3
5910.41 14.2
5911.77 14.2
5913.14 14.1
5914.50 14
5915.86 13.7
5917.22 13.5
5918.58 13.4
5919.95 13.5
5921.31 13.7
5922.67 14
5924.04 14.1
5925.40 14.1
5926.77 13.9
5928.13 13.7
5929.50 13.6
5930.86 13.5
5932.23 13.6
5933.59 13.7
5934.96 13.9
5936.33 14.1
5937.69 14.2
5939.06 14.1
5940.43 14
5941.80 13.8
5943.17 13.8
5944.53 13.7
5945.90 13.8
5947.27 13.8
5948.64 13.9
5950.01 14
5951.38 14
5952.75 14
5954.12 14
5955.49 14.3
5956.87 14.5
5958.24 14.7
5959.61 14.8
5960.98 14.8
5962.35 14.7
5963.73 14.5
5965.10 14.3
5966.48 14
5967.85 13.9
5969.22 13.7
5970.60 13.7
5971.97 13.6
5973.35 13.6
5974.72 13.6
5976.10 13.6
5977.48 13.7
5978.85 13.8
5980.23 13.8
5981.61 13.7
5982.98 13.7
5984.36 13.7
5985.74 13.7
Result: 3.6 A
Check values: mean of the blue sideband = 14.3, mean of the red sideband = 13.9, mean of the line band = 12.6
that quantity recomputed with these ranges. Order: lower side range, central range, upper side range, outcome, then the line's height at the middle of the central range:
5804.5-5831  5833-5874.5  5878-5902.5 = -1.3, 13.4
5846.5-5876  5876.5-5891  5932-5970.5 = 1.1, 13.9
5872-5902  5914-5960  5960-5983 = -2.0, 13.3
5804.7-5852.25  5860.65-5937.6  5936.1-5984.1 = 3.9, 14.1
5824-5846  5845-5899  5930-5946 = 3.3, 13.9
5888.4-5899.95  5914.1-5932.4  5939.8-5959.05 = -2.0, 12.4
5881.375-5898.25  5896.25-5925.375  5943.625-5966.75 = -3.3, 12.3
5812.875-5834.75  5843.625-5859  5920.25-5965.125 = 1.0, 14.3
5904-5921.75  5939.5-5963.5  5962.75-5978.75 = -0.5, 13.9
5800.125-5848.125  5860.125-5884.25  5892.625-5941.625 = -0.5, 13.9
